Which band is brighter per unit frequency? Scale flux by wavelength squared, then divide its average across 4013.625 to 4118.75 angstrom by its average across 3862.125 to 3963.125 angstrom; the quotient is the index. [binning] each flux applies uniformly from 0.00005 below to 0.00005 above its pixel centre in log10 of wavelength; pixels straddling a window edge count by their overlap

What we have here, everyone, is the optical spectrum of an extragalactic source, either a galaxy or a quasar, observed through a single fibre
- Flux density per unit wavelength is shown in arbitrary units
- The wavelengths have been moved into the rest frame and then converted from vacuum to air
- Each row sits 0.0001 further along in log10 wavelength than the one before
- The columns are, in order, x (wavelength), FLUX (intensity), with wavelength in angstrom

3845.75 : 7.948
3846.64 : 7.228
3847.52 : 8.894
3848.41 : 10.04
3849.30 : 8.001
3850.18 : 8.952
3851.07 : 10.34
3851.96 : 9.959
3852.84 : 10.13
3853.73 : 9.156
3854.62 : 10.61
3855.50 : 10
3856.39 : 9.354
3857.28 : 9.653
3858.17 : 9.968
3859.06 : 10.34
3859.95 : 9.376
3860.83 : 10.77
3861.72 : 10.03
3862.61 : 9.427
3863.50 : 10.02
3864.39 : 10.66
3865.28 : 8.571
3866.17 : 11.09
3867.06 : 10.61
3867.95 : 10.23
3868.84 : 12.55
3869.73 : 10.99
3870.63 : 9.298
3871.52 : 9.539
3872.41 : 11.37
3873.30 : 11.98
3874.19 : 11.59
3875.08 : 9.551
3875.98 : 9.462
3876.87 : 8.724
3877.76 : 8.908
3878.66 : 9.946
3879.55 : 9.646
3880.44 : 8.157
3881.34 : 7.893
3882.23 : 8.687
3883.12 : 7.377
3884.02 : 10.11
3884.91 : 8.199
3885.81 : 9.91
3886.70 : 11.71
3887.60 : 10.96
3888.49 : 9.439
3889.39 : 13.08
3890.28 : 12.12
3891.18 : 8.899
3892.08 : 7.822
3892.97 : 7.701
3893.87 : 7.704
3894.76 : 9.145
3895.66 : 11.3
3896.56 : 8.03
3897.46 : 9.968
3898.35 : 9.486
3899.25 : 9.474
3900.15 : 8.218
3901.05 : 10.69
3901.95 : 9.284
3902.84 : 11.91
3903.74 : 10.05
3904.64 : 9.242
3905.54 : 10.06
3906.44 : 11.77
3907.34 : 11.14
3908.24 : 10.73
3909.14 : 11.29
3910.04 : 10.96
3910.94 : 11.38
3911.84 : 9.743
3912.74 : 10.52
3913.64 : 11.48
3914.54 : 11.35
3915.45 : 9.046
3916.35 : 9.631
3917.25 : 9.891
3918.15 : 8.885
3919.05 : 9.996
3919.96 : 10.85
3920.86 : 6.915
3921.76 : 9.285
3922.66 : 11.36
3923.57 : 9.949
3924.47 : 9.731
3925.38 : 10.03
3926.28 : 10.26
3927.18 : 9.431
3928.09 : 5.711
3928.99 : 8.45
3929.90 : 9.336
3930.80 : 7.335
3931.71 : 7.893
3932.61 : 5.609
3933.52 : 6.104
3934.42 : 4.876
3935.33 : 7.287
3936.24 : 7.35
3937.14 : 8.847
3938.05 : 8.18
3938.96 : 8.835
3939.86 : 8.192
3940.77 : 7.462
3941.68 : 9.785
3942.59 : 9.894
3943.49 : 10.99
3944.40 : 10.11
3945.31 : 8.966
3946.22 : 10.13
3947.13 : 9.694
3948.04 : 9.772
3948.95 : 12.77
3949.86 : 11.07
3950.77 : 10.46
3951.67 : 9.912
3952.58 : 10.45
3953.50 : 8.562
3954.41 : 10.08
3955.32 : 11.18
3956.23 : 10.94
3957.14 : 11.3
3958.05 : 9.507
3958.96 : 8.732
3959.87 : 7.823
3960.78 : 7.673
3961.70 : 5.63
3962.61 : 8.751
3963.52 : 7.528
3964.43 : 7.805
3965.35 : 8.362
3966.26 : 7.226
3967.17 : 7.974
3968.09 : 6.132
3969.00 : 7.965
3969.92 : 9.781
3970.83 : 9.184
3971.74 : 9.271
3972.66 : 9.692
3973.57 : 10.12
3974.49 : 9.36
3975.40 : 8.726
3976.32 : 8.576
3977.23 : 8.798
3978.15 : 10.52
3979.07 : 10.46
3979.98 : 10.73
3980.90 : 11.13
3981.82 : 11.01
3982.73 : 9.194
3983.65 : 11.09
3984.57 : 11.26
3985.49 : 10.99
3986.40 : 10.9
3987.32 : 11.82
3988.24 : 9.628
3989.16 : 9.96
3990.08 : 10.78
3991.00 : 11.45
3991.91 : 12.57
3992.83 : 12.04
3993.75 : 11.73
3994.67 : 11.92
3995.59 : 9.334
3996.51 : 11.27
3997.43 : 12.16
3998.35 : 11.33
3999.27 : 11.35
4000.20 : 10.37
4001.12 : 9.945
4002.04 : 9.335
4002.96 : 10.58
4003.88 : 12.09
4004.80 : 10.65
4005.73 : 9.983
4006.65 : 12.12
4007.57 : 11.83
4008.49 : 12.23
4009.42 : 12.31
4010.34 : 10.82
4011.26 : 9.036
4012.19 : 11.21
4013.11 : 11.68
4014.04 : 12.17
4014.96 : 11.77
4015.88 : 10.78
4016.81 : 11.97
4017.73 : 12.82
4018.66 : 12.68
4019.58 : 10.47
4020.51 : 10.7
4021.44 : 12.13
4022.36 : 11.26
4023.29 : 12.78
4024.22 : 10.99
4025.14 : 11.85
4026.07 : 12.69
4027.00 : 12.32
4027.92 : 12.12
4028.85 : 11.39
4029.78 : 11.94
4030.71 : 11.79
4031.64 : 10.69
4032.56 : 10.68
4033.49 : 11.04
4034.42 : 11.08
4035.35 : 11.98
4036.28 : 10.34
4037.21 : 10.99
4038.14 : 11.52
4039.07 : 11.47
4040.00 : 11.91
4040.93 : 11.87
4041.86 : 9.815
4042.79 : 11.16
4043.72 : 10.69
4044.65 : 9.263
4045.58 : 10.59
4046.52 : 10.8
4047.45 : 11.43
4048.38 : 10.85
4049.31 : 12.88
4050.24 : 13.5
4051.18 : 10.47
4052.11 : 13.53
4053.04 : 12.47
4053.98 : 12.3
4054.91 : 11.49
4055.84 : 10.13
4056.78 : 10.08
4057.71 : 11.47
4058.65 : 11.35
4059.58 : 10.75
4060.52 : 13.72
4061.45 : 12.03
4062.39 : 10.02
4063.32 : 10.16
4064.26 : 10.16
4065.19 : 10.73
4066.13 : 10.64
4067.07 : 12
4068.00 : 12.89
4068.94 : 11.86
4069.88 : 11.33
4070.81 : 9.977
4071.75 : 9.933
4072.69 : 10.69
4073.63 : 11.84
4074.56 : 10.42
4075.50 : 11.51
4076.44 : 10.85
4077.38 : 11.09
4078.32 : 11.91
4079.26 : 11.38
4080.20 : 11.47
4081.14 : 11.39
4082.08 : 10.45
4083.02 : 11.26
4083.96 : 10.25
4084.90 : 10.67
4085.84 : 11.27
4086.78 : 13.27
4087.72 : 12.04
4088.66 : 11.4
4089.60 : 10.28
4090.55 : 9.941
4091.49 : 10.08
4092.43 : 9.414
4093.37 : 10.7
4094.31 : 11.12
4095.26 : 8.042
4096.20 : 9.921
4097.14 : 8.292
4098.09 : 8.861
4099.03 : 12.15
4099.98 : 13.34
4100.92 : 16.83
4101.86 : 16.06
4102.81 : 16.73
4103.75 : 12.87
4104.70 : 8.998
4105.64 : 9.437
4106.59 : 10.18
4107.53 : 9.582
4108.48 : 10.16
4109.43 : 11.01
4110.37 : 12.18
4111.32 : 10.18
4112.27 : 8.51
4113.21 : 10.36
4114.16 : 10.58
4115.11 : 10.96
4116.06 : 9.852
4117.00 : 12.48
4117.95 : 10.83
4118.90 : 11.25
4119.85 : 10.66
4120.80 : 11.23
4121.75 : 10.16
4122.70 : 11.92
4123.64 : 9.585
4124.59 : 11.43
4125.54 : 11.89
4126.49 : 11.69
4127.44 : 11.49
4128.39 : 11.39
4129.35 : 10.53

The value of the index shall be 1.3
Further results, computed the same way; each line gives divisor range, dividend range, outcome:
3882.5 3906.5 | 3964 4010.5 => 1.11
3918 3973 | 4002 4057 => 1.34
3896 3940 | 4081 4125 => 1.30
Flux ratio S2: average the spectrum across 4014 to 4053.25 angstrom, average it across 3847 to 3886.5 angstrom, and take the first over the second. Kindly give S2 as 1.18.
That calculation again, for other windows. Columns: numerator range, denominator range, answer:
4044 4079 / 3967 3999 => 1.10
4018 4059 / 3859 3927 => 1.15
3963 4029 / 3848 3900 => 1.09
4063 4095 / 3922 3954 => 1.22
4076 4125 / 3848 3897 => 1.13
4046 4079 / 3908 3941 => 1.26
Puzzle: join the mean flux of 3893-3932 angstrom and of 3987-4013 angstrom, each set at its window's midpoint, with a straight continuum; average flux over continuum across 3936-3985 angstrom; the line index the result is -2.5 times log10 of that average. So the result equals 0.12 mag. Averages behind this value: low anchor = 9.73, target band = 9.36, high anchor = 11.1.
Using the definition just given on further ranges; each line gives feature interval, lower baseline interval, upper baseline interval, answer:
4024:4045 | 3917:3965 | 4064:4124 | -0.106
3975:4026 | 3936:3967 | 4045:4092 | -0.100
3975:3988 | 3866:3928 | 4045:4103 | 0.025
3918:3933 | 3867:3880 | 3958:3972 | 0.014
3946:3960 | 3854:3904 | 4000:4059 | 0.040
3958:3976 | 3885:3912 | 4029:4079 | 0.261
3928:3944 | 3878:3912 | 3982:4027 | 0.287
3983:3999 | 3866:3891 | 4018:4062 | -0.011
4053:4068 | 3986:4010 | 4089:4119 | -0.019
